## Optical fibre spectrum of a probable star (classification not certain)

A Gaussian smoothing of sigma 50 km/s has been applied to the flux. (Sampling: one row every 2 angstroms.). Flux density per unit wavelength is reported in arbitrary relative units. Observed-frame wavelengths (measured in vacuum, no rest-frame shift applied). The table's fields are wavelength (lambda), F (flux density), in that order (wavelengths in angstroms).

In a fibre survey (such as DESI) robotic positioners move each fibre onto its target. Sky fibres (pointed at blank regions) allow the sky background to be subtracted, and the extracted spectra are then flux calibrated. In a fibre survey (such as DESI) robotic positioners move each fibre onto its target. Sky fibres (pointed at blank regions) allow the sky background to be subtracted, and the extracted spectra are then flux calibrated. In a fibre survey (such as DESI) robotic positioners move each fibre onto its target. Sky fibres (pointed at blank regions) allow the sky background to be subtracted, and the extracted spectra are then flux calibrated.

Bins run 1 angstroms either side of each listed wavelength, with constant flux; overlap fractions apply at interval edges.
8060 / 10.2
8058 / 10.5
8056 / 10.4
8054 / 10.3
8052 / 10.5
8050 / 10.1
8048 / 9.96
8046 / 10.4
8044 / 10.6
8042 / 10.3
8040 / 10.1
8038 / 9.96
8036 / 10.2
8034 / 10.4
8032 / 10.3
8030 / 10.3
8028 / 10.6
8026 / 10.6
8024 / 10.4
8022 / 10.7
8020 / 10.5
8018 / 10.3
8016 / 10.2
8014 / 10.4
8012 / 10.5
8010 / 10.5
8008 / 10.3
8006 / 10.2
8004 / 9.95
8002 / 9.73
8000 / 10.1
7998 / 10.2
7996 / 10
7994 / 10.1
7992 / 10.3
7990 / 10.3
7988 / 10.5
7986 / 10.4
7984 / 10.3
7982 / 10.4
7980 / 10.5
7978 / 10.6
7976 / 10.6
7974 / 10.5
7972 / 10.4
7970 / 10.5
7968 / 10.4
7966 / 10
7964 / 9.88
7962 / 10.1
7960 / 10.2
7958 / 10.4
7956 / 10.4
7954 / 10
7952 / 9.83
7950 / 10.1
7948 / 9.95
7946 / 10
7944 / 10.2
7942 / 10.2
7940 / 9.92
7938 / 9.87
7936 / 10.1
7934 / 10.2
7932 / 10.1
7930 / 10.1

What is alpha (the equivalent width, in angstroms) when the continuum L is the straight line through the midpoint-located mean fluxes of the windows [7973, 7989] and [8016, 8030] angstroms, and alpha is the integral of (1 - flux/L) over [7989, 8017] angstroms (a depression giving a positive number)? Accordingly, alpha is 0.7 angstroms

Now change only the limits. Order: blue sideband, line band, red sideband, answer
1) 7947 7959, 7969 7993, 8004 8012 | -0.5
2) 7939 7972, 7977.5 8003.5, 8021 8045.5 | 0.0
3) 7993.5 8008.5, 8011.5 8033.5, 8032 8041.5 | -0.6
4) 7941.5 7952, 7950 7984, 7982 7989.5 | -0.2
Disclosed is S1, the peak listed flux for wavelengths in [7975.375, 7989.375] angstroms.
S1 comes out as 10.6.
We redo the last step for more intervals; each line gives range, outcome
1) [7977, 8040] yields 10.7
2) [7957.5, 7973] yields 10.5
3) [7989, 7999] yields 10.3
